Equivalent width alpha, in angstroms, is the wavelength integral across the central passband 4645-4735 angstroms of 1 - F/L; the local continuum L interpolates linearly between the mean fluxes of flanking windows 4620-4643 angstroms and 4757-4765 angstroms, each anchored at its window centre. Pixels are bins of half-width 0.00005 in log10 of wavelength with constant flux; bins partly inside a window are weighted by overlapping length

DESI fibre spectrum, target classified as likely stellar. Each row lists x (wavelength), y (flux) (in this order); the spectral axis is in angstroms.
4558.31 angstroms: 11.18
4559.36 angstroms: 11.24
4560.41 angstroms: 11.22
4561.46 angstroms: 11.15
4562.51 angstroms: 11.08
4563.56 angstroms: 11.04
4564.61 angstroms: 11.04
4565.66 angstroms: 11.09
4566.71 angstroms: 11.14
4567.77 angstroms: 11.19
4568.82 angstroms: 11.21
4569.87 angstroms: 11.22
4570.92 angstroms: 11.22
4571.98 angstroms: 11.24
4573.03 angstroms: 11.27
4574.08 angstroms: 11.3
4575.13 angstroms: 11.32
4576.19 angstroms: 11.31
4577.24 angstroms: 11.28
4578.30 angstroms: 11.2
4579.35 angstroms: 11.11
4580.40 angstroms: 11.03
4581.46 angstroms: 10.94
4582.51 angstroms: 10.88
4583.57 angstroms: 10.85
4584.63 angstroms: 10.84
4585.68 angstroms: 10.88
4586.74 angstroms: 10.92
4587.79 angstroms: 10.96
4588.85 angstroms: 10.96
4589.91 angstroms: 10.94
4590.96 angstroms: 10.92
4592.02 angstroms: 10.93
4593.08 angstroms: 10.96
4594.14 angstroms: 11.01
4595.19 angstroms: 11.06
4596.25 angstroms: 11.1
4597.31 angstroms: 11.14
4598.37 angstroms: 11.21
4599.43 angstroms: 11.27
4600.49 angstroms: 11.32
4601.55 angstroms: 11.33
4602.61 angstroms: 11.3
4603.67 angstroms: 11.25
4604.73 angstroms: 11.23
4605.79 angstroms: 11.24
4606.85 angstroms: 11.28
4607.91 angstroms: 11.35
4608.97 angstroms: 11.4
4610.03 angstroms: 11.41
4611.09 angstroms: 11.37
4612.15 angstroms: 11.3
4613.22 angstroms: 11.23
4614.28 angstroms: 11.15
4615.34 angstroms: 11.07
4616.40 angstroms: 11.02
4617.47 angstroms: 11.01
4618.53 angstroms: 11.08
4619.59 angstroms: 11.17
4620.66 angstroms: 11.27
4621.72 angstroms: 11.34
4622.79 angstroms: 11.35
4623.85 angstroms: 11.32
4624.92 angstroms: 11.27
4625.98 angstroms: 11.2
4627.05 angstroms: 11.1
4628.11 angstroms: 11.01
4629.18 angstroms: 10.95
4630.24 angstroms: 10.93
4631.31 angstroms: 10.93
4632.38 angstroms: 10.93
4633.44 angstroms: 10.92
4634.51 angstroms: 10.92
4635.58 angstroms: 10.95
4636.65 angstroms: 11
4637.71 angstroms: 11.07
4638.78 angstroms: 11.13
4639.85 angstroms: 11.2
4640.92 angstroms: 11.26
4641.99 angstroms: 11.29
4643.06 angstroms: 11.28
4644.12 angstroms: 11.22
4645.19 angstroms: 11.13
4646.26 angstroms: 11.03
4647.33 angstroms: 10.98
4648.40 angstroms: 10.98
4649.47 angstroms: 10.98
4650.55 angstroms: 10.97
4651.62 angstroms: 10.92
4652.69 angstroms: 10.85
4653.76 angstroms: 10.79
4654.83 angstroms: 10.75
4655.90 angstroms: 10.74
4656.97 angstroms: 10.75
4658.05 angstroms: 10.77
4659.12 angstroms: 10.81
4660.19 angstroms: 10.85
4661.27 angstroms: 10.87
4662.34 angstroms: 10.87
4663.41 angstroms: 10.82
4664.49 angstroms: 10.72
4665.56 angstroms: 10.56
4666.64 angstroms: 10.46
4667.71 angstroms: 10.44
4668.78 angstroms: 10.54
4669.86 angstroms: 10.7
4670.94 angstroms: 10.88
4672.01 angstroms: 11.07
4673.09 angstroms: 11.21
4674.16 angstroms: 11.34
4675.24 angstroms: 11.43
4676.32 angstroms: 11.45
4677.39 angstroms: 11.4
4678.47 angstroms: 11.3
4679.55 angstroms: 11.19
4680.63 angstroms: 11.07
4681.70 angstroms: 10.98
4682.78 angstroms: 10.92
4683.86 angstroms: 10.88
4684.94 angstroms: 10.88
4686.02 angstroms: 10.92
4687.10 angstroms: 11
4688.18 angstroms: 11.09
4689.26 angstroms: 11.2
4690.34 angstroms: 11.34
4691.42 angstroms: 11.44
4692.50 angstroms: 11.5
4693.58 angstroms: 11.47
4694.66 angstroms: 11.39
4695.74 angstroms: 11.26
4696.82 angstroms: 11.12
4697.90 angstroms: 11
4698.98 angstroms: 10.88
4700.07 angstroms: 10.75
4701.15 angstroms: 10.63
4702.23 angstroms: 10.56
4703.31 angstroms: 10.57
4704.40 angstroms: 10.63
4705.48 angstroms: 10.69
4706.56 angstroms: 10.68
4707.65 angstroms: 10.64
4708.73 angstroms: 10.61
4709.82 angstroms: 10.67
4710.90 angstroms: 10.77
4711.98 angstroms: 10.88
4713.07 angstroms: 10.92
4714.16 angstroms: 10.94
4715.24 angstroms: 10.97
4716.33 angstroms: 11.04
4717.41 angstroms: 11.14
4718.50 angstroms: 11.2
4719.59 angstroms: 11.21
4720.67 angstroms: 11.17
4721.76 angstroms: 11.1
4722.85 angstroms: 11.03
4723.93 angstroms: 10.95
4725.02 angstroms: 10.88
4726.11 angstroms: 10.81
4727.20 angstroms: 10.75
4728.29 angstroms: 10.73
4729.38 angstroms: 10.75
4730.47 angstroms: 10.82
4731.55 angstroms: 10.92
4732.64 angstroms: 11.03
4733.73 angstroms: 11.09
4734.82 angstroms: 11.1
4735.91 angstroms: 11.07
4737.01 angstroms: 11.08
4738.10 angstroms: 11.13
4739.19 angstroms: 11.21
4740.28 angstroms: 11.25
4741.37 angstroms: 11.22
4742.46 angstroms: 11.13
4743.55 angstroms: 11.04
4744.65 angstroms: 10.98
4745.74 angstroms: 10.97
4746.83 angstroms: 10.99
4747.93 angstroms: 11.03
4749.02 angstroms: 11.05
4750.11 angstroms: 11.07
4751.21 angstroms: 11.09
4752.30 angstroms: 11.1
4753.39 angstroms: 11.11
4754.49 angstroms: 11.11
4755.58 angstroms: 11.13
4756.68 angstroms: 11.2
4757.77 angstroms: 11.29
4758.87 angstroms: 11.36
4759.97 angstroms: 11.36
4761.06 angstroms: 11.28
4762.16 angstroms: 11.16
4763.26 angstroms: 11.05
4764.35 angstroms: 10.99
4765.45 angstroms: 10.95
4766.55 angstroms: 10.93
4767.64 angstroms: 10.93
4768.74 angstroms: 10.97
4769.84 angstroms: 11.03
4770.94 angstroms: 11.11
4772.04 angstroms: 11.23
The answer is 1.7 angstroms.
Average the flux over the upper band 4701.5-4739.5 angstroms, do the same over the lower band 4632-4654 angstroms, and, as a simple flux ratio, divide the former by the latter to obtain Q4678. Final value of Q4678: 1.0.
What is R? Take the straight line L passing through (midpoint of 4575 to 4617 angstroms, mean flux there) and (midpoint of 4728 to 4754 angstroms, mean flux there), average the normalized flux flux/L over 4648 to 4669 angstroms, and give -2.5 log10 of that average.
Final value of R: 0.03 mag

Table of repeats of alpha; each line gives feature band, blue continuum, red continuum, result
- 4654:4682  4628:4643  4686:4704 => 0.3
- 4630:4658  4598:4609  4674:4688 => 0.5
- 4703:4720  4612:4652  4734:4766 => 0.4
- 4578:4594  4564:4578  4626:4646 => 0.3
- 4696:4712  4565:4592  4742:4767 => 0.5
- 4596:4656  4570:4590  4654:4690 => -0.7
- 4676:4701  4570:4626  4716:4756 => -0.1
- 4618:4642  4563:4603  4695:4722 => -0.2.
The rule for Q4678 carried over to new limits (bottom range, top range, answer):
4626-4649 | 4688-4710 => 0.99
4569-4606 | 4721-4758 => 0.99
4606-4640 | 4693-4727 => 0.98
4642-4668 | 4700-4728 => 1.00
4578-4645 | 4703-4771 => 0.99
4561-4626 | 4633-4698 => 0.99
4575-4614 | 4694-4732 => 0.98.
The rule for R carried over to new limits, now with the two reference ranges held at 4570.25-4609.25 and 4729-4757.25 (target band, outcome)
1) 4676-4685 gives 0.00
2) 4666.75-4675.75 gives 0.02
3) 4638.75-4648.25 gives -0.01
